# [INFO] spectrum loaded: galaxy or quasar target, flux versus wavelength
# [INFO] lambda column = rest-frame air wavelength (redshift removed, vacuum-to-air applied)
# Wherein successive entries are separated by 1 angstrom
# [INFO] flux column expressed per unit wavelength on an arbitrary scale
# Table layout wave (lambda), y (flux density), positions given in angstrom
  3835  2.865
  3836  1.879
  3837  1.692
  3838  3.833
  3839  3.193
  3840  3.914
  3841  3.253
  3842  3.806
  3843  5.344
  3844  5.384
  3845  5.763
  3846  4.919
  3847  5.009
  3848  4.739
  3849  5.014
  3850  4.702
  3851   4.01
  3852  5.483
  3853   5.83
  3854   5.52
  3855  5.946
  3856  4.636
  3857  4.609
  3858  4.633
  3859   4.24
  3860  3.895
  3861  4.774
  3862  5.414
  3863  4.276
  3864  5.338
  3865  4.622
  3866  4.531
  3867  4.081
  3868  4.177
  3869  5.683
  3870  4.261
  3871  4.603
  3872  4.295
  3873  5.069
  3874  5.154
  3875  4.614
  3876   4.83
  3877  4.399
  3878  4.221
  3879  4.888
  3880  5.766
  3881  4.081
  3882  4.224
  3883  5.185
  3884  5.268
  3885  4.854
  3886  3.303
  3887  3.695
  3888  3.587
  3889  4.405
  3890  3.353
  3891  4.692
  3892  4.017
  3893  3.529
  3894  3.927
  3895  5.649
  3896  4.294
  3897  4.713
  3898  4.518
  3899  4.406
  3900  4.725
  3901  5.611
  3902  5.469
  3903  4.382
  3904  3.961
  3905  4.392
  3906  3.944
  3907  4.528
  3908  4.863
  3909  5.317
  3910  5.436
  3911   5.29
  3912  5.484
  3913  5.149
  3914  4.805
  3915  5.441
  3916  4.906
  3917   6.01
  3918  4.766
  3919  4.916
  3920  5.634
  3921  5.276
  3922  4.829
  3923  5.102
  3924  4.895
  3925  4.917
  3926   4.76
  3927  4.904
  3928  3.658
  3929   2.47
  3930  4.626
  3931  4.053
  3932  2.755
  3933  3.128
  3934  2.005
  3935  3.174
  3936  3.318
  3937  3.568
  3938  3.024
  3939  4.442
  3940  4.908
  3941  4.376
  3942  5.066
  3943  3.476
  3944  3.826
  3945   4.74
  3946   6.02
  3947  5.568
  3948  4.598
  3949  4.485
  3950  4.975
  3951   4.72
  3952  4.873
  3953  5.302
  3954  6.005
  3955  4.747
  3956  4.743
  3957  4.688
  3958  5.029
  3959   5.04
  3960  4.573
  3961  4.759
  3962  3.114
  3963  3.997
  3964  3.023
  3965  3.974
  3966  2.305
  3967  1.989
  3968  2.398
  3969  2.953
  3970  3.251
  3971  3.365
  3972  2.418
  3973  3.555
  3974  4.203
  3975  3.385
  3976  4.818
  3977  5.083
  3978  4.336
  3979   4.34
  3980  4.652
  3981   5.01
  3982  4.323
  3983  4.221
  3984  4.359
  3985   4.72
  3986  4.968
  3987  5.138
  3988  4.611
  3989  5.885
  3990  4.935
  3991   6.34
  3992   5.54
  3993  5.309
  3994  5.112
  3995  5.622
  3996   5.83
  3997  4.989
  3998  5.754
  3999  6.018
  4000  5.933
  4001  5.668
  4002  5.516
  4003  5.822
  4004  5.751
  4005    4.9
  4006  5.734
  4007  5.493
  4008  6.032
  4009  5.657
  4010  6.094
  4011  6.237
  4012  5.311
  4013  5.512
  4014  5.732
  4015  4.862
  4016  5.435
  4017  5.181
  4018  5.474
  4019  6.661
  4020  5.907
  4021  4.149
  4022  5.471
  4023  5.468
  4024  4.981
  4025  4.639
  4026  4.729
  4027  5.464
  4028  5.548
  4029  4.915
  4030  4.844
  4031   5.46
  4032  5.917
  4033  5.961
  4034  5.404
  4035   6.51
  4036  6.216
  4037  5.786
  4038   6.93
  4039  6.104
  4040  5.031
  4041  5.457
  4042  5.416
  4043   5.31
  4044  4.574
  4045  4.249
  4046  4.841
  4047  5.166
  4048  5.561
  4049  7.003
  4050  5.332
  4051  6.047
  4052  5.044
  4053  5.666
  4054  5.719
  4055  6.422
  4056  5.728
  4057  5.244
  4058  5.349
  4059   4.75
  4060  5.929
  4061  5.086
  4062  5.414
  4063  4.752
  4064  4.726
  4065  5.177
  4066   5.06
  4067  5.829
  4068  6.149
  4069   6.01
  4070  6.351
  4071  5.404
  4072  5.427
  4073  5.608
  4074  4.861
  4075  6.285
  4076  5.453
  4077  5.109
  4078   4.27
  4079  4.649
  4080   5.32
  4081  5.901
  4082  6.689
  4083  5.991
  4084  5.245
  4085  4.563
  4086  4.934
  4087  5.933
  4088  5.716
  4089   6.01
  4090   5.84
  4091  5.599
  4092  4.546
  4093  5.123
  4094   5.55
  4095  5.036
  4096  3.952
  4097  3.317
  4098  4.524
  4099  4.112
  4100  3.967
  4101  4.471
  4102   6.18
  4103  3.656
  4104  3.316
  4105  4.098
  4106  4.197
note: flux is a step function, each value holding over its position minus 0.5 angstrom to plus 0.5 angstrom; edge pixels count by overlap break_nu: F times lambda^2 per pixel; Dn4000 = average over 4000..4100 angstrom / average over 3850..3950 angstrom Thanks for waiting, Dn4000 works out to 1.3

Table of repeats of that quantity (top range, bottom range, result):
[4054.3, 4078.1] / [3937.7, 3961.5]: 1.21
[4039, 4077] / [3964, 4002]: 1.25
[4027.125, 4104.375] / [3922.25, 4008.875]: 1.24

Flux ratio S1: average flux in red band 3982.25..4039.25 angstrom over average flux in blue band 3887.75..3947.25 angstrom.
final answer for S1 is 1.22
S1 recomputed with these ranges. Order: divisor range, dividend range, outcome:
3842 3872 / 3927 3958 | 0.88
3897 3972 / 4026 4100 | 1.23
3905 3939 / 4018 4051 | 1.23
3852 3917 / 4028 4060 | 1.18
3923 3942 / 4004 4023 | 1.42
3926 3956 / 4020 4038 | 1.28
